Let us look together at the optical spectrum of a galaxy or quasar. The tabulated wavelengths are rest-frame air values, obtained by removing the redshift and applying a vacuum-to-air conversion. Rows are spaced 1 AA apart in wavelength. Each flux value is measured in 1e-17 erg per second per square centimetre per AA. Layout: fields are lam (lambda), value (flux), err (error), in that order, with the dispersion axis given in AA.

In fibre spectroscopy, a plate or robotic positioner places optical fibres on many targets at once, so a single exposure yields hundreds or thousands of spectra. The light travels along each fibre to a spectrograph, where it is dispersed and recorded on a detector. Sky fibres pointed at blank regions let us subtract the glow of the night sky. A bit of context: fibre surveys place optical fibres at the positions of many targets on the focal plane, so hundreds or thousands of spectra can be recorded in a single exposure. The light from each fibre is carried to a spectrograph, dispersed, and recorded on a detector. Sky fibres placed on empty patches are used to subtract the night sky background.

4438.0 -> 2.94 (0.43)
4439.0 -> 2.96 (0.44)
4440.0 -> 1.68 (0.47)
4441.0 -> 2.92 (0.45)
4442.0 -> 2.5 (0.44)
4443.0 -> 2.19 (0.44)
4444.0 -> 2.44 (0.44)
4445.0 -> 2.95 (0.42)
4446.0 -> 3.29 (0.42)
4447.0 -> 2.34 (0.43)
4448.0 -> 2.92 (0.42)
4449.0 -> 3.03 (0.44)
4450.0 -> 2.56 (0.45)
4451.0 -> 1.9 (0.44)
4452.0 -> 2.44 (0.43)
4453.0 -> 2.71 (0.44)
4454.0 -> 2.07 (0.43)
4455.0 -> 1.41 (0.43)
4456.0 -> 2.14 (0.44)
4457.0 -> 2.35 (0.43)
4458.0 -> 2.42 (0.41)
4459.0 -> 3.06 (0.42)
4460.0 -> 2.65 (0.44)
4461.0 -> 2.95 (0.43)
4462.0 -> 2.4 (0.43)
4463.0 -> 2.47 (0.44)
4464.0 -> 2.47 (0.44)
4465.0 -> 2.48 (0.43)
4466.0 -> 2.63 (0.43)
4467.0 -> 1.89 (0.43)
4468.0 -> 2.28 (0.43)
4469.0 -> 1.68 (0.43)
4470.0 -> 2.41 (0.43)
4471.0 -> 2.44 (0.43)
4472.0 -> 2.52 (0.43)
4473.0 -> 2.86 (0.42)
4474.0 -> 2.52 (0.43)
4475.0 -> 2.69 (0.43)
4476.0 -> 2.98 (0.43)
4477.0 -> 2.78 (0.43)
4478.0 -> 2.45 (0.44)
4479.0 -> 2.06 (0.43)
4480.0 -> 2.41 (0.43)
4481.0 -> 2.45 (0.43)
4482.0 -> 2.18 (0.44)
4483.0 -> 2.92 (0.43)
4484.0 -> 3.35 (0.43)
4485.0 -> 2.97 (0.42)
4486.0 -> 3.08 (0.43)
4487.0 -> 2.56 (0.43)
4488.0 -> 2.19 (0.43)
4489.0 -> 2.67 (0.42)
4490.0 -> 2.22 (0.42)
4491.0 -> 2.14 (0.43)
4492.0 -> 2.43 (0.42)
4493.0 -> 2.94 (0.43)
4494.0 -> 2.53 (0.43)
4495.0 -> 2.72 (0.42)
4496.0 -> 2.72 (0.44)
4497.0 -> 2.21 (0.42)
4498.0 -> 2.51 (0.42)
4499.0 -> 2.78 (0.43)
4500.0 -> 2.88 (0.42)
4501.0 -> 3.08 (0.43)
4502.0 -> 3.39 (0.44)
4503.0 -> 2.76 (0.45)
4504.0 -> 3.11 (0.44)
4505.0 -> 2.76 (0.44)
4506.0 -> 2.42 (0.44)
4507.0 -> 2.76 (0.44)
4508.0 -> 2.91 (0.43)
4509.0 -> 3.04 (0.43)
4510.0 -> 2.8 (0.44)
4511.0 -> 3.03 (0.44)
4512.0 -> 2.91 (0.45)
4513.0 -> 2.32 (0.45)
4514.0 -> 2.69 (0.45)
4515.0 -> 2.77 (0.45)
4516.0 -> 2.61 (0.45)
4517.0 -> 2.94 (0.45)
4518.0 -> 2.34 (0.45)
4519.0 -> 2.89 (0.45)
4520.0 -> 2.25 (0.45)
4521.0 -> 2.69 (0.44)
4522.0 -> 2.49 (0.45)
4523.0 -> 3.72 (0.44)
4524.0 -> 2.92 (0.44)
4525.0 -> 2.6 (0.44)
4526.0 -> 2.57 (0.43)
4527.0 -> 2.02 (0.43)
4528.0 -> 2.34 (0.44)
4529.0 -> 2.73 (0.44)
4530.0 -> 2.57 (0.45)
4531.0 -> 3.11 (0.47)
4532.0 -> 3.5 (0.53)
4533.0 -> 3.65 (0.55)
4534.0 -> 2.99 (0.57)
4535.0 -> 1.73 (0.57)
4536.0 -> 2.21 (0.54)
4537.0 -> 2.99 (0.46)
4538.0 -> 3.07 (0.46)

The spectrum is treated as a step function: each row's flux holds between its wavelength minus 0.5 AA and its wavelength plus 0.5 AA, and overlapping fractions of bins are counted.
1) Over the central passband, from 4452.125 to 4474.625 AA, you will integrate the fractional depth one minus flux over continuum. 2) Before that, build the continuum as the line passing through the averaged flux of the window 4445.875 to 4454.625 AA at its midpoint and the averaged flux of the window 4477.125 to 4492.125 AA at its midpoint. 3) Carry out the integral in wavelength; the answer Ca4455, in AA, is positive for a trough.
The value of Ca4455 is 1.2 AA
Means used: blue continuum 2.54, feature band 2.4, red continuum 2.55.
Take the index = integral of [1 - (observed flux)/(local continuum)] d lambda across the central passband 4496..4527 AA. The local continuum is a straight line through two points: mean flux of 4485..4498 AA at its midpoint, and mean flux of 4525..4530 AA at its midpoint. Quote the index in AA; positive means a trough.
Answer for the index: -3.3 AA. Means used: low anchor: 2.55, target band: 2.76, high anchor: 2.45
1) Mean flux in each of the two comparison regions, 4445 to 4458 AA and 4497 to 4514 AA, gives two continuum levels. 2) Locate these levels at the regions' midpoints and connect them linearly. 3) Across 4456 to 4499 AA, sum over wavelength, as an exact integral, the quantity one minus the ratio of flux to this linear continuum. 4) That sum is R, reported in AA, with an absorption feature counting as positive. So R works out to 1.4 AA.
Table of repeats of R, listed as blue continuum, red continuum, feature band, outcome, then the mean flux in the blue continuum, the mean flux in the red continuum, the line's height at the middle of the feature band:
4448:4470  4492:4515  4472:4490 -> -0.4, 2.39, 2.78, 2.58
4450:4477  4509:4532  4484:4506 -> -1.0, 2.43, 2.72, 2.59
